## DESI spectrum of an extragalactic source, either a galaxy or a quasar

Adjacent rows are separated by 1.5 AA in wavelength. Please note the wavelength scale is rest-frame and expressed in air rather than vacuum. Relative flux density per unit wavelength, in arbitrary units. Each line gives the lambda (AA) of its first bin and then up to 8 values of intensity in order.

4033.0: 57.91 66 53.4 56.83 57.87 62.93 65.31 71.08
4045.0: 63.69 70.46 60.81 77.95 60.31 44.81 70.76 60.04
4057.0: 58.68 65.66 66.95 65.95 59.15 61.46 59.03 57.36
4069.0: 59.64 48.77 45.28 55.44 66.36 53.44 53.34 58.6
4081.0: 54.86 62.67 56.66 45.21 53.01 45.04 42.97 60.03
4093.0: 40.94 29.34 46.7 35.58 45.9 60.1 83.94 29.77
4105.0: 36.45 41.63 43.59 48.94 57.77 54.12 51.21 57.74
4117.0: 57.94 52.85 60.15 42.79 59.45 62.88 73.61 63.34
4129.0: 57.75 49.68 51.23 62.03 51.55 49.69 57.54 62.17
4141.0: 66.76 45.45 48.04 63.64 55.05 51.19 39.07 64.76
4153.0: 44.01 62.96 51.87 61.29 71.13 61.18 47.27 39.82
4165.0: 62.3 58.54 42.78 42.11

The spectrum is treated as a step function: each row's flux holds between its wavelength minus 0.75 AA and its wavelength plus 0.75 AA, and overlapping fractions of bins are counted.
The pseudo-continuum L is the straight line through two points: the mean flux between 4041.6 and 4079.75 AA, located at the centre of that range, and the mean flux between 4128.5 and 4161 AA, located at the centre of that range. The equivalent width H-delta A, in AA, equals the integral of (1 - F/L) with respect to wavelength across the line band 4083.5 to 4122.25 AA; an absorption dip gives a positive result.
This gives 6.01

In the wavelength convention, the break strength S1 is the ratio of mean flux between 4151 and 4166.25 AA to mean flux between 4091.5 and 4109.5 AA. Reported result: 1.24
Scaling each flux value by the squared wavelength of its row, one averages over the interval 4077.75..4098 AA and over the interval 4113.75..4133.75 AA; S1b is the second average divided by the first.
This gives 1.2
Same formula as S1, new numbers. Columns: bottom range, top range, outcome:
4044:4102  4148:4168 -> 0.97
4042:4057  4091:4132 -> 0.81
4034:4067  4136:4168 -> 0.88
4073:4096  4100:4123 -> 1.01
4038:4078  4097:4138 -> 0.88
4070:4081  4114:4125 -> 1.02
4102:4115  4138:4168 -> 1.16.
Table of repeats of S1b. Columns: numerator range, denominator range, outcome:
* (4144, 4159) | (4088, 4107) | 1.23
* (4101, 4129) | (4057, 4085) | 0.96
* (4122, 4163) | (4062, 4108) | 1.13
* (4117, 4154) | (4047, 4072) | 0.95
